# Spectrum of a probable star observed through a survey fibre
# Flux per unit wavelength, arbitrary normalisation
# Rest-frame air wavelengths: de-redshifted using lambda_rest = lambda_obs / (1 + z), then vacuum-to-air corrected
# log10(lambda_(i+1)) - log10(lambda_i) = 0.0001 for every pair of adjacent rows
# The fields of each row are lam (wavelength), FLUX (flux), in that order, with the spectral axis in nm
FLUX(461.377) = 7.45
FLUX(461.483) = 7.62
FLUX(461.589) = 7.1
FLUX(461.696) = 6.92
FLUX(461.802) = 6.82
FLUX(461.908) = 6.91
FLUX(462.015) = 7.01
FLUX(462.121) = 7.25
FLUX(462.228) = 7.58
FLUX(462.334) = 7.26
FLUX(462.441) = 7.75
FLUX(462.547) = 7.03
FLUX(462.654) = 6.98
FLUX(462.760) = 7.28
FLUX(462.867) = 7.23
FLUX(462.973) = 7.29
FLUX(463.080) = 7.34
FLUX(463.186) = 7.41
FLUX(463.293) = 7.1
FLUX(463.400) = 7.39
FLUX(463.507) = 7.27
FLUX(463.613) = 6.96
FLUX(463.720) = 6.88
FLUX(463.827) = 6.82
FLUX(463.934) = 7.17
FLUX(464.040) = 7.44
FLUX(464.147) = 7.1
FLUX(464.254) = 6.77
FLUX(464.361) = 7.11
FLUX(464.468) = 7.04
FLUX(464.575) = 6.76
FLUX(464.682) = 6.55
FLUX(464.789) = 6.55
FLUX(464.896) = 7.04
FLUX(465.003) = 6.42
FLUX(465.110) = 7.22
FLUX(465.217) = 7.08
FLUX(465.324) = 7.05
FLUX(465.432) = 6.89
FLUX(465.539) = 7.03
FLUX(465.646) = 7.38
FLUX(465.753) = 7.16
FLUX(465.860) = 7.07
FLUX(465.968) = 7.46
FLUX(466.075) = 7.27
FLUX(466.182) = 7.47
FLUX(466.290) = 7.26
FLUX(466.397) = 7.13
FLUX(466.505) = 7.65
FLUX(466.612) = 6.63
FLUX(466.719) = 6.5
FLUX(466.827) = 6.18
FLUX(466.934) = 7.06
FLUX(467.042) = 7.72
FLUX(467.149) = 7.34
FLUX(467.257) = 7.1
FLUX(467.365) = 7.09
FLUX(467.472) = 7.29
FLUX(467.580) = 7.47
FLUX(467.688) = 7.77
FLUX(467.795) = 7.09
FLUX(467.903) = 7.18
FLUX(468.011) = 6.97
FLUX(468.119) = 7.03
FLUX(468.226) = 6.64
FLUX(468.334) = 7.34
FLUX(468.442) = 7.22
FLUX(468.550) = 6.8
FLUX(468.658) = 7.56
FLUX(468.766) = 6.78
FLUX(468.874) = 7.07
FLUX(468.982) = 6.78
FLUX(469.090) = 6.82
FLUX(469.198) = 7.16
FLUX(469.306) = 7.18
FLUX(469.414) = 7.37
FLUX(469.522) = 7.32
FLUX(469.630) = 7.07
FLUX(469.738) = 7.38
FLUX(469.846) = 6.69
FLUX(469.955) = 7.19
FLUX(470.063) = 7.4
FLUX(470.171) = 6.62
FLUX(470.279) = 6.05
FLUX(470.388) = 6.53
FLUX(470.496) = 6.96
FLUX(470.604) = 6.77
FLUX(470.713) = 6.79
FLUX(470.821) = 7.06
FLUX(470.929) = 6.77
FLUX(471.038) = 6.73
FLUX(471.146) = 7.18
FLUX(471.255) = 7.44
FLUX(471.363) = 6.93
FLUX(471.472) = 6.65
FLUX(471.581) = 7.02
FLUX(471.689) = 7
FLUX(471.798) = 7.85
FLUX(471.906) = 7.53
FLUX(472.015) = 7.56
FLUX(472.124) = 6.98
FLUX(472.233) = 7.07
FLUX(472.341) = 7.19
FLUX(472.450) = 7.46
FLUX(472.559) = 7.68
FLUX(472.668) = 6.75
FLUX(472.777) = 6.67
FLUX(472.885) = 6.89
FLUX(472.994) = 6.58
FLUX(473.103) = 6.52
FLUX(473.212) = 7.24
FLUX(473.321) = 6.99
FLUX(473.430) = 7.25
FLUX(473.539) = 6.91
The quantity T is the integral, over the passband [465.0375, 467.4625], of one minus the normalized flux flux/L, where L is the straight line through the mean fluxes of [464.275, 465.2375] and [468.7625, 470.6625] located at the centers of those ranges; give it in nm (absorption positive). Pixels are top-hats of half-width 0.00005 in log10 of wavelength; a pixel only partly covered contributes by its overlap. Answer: -0.08 nm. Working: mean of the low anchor 6.85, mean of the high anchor 6.96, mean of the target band 7.12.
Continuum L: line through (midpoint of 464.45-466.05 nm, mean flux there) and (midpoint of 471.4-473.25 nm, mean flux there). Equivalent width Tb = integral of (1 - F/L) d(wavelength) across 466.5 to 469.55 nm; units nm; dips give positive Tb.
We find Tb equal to -0.03 nm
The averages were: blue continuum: 6.98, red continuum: 7.09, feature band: 7.1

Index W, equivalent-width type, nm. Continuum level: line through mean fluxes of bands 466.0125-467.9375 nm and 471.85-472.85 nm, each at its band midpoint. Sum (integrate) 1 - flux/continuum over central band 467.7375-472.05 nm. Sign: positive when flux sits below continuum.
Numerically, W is 0.10 nm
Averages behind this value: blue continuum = 7.18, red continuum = 7.21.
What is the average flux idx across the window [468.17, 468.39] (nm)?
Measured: 7.01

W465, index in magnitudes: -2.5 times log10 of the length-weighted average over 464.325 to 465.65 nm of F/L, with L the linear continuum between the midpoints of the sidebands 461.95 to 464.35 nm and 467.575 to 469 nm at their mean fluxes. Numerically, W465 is 0.04 mag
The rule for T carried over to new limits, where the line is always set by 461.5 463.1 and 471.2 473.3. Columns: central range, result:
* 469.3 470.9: 0.04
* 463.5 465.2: 0.06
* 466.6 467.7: 0.01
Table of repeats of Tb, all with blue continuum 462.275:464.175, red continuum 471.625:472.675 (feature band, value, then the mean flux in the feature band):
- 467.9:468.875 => 0.03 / 7.05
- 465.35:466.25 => 0.00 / 7.21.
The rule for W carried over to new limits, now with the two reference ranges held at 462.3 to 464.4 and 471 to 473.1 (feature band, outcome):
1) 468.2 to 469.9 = 0.01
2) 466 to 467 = 0.02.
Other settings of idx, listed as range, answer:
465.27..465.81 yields 7.1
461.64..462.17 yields 6.98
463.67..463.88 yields 6.84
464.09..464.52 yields 7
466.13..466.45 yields 7.28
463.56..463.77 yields 6.93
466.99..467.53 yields 7.31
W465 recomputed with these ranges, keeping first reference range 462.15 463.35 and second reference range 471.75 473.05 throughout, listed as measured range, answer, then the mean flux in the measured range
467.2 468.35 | 0.01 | 7.17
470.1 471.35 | 0.06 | 6.82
